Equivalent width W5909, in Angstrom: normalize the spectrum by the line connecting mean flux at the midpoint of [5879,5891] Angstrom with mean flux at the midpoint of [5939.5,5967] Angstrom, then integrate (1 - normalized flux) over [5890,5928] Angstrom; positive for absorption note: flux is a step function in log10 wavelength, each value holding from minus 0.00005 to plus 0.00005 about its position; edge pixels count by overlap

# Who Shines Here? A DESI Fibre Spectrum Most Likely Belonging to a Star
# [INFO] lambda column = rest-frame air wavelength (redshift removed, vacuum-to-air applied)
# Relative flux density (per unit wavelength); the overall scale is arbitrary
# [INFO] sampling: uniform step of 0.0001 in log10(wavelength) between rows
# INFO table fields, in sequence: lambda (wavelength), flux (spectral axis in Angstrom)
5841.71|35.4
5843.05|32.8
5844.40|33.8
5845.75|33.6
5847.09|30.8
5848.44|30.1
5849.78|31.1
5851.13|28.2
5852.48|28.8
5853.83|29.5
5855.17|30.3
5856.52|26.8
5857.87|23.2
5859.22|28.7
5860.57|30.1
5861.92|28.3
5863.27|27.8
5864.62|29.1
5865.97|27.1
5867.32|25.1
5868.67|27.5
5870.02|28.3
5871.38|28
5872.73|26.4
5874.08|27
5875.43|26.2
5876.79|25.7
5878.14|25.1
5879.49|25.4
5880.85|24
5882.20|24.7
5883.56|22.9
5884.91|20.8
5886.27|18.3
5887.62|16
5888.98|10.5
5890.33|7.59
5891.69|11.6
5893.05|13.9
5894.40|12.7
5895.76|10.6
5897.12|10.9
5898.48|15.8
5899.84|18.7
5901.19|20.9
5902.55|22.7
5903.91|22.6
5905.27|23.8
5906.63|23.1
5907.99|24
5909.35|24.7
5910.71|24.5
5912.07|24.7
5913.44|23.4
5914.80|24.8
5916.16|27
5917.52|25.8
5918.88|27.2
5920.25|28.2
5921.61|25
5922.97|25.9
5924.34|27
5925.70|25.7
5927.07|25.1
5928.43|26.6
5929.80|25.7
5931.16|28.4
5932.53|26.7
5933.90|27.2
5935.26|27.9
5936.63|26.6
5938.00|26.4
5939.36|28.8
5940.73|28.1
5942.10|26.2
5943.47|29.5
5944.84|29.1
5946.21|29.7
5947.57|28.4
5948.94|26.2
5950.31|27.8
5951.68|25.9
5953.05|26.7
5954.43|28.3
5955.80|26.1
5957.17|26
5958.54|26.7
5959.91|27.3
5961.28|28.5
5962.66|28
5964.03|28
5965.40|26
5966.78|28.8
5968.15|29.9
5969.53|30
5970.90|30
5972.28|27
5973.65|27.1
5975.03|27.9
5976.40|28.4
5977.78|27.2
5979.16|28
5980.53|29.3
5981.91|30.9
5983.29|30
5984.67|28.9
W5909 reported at 1.1 Angstrom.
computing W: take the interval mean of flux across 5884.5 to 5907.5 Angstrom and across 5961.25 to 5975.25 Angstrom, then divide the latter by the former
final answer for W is 1.7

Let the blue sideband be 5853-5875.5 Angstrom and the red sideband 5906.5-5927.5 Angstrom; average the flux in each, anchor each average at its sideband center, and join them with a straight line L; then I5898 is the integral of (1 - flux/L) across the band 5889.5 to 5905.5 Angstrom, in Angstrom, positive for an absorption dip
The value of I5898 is 6.4 Angstrom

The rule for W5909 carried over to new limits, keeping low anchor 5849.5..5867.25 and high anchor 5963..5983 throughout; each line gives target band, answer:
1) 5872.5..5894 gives 6.2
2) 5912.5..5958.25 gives 2.4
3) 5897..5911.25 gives 3.5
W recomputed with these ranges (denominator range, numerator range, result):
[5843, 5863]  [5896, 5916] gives 0.73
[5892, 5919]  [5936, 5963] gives 1.32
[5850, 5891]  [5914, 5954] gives 1.08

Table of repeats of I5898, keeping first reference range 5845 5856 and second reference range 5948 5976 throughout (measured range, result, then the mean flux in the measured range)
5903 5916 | 2.17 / 24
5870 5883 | 1.63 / 25.9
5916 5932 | 1.17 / 26.5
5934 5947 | 0.06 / 28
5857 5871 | 1.14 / 27.5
